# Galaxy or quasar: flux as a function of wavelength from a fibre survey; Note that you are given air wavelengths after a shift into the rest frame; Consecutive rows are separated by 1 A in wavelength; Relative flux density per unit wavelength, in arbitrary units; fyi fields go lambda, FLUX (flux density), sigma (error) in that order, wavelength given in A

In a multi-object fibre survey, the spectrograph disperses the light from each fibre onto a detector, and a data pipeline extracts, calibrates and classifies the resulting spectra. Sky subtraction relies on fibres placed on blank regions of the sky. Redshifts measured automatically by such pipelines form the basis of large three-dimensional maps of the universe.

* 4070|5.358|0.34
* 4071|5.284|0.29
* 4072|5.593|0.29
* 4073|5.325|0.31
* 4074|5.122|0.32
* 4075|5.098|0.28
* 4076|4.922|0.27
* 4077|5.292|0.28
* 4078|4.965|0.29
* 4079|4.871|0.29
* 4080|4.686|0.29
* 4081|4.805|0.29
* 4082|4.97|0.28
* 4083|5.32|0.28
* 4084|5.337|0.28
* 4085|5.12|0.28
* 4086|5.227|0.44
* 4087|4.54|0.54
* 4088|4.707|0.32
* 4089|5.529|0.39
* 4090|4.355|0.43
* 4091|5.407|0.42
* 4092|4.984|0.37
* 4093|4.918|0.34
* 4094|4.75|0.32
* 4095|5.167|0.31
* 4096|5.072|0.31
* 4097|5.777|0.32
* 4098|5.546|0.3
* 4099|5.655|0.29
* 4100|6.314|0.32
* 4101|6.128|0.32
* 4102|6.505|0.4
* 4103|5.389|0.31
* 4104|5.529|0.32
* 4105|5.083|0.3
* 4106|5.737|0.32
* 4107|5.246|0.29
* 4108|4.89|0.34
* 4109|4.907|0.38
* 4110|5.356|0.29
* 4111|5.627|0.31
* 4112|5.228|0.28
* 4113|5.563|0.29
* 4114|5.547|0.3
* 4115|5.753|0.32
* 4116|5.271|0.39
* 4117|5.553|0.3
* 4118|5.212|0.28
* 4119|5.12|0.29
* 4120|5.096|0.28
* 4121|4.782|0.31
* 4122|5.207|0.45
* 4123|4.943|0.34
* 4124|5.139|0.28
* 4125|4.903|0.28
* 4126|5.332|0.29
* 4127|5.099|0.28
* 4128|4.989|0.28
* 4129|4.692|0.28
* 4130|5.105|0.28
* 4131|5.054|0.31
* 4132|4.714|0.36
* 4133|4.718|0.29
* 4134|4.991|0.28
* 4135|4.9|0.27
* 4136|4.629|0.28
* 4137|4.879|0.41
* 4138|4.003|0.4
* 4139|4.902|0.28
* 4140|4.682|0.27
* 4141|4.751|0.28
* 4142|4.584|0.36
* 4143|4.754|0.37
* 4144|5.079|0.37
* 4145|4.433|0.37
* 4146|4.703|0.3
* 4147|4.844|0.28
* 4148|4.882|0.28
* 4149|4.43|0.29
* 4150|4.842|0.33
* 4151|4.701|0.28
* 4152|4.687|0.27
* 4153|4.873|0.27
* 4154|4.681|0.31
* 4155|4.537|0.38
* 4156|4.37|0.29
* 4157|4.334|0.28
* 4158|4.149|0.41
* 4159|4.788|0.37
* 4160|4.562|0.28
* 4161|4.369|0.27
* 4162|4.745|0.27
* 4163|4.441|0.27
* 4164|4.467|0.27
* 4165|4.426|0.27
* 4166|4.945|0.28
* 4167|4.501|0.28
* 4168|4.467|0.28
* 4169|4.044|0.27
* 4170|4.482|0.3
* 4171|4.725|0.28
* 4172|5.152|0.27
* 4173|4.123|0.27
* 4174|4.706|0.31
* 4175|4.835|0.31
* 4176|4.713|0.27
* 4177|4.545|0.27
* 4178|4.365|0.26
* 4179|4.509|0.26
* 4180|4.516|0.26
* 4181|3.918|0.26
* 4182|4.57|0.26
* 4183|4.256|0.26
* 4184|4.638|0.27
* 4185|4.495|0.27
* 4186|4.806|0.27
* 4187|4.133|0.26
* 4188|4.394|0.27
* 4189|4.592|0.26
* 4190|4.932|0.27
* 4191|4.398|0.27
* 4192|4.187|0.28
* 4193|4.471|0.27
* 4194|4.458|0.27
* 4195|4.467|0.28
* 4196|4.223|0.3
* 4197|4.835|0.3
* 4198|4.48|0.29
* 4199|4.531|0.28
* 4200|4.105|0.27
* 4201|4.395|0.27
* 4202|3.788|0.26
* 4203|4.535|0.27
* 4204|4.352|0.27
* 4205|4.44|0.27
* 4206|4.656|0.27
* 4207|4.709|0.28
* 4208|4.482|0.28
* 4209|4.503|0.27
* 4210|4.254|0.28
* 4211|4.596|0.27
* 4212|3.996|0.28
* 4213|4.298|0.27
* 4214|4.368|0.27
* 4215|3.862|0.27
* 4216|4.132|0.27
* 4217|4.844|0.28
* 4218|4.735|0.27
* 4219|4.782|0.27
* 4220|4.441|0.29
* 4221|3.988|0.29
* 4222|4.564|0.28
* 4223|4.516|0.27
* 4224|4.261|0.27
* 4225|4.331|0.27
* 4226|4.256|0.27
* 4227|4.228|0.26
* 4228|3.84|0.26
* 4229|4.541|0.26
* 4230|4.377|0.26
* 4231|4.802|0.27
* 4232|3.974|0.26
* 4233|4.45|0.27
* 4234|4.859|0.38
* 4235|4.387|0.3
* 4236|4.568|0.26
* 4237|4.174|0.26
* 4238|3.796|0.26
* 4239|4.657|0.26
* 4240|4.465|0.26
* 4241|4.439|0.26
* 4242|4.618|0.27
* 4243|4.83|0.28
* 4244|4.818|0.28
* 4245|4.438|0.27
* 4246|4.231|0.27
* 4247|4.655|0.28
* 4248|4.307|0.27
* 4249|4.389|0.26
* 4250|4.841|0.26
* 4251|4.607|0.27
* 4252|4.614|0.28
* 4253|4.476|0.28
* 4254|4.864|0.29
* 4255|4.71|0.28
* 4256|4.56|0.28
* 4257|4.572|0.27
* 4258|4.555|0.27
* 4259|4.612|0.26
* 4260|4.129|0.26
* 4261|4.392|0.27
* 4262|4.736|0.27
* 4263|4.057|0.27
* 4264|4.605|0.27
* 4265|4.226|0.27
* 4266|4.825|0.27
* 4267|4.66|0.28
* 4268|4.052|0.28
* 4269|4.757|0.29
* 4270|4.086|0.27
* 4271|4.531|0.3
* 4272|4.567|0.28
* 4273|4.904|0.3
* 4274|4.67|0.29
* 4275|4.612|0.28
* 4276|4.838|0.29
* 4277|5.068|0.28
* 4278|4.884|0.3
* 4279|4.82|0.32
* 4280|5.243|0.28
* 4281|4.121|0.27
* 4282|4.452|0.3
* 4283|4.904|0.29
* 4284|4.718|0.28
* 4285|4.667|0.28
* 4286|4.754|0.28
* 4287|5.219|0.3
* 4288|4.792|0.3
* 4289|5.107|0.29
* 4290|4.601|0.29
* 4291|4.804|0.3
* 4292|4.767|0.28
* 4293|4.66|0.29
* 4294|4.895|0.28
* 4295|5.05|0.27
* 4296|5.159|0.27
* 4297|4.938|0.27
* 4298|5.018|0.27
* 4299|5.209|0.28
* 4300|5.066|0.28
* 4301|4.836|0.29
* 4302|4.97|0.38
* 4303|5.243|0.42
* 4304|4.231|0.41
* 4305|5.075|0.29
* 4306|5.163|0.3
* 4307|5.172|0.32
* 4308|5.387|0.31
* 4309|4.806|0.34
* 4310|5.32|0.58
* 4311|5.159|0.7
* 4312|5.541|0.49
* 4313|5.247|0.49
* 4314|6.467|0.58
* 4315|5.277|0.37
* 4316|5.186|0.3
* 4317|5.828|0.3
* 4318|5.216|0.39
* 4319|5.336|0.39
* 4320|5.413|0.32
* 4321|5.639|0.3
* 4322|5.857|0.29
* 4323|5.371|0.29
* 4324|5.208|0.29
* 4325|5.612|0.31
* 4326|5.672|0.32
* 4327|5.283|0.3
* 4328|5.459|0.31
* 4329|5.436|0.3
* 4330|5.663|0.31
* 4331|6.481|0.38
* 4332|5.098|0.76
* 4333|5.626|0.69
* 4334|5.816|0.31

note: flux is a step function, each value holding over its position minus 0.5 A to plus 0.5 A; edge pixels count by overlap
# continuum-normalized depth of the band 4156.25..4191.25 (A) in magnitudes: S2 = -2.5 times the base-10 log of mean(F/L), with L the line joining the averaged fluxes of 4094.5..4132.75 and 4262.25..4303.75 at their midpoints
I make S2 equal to 0.136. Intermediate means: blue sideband 5.32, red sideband 4.76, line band 4.52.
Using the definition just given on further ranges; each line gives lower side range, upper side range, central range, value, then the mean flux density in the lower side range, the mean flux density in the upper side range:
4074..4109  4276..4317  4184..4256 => 0.146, 5.22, 5.01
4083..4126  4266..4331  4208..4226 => 0.176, 5.29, 5.05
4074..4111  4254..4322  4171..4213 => 0.135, 5.23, 4.89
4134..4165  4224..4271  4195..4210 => 0.028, 4.64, 4.46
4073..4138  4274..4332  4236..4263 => 0.142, 5.17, 5.13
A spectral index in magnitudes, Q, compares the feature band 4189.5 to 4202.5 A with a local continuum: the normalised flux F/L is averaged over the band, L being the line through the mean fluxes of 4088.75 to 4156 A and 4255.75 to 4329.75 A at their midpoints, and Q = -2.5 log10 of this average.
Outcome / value 0.14 mag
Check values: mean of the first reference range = 5.08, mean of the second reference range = 4.95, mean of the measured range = 4.41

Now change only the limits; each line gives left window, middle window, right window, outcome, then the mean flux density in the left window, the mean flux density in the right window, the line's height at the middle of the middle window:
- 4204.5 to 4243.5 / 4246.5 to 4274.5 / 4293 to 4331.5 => 0.06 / 4.41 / 5.3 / 4.78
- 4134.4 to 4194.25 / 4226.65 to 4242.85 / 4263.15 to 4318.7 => 0.09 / 4.57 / 4.91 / 4.76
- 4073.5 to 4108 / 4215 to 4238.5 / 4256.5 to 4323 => 0.15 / 5.23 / 4.91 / 5.01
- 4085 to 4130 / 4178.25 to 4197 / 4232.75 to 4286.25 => 0.10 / 5.26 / 4.57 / 4.9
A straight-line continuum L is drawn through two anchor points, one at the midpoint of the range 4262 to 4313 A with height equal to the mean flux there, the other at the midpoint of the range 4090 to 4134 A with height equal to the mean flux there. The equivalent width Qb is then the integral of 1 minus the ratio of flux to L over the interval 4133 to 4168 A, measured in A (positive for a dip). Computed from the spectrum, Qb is 3.6 A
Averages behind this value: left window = 5.27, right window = 4.83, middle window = 4.64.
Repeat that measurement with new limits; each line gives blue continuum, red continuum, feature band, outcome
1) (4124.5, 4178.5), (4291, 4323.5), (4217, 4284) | 6.49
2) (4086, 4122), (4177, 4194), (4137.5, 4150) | 0.55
